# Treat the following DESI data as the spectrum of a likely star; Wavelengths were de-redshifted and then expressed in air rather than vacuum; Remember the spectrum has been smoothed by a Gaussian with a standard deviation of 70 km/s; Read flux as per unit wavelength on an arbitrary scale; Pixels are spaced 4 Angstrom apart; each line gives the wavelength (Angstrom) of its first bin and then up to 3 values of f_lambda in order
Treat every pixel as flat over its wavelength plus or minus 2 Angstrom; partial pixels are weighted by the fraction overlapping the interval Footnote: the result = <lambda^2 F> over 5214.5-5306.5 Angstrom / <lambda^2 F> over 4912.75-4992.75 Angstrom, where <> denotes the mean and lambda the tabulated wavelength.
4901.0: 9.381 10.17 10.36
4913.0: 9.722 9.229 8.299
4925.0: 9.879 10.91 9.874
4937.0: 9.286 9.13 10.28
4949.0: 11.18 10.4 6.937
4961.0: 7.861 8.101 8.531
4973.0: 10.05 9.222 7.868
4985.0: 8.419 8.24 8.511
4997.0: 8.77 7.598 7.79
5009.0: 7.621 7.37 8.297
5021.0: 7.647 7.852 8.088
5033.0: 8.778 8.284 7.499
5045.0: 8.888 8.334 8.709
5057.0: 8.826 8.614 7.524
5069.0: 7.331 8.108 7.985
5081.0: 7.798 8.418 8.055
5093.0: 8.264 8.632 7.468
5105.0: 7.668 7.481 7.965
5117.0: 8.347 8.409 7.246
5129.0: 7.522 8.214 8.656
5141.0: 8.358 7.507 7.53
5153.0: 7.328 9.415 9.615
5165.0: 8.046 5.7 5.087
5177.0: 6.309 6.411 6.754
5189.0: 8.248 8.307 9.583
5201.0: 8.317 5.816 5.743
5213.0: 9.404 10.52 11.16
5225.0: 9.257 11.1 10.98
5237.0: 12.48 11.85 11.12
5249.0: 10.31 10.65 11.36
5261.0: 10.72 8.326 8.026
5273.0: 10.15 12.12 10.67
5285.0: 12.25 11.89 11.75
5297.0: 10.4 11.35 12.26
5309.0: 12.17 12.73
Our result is 1.34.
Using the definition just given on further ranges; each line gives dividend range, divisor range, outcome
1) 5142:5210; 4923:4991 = 0.88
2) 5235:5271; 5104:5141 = 1.39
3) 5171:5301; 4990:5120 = 1.28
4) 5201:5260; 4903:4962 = 1.18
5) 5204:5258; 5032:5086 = 1.33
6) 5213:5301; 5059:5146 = 1.43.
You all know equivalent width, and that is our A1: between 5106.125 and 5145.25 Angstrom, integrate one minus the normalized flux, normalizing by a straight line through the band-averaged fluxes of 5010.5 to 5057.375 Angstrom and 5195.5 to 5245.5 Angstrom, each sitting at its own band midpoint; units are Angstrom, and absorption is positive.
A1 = 4.3 Angstrom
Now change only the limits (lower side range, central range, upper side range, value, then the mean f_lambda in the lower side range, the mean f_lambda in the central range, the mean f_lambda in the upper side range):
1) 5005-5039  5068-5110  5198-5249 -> 3.13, 7.98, 7.95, 9.83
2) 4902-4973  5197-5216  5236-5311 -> 5.29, 9.44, 7.73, 11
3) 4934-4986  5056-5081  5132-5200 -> 1.00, 9.05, 8.01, 7.71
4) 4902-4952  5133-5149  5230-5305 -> 3.71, 9.86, 8.1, 10.9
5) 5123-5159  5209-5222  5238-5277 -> -0.04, 7.98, 9.59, 10.4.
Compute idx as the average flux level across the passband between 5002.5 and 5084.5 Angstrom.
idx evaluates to 8.07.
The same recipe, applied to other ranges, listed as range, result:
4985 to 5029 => 8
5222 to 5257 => 11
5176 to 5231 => 8.39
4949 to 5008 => 8.53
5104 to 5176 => 7.76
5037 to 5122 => 8.11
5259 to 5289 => 10.4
